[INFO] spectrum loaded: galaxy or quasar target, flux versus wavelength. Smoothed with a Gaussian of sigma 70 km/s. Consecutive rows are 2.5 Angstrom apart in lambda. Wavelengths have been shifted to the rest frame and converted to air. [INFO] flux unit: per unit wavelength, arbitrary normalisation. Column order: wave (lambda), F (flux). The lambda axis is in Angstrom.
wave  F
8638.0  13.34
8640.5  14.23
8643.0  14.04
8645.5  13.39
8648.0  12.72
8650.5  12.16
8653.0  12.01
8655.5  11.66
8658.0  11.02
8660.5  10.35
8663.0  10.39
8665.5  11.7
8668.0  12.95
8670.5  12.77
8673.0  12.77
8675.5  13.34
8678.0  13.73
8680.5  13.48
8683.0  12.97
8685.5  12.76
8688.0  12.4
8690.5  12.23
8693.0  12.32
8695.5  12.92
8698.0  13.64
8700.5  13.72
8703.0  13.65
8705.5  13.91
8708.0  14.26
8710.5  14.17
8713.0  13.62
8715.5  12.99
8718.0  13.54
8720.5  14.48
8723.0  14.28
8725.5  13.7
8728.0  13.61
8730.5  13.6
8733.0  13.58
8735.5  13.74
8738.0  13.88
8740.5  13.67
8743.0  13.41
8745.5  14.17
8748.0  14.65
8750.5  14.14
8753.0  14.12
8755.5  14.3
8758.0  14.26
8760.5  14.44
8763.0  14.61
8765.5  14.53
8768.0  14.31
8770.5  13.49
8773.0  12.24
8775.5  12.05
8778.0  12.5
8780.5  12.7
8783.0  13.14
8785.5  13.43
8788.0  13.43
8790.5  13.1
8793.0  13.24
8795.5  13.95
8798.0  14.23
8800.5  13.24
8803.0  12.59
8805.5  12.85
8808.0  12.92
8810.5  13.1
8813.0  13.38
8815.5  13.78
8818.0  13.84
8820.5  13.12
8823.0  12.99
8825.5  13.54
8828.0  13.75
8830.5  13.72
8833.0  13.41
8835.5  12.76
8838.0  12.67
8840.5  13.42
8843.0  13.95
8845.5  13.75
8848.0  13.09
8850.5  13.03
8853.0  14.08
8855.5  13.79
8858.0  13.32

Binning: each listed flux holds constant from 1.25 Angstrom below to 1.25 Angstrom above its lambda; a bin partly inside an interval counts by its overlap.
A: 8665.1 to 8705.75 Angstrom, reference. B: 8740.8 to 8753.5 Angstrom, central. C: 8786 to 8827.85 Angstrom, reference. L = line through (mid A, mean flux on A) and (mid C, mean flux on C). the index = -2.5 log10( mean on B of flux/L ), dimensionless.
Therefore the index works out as -0.070 mag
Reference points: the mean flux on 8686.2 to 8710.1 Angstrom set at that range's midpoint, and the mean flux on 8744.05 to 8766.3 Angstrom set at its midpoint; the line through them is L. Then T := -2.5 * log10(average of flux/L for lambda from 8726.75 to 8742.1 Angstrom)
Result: 0.02 mag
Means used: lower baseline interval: 13.3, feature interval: 13.7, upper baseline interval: 14.3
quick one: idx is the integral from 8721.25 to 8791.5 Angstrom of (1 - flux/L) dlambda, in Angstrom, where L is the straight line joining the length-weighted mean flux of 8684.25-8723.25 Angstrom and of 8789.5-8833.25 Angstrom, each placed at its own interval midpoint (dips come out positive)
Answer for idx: -1.6 Angstrom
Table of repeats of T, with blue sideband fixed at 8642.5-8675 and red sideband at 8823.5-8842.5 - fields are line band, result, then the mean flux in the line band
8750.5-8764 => -0.121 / 14.3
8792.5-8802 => -0.047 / 13.7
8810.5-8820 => -0.027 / 13.5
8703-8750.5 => -0.103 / 13.9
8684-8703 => -0.046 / 12.9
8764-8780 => -0.023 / 13.2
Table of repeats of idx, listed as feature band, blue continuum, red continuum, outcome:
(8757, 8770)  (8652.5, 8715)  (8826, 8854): -1.27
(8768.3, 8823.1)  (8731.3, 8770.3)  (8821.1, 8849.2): 2.12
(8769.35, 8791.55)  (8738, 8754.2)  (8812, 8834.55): 1.43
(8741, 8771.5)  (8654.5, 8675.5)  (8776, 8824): -3.43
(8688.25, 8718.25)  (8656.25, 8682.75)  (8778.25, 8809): -2.04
